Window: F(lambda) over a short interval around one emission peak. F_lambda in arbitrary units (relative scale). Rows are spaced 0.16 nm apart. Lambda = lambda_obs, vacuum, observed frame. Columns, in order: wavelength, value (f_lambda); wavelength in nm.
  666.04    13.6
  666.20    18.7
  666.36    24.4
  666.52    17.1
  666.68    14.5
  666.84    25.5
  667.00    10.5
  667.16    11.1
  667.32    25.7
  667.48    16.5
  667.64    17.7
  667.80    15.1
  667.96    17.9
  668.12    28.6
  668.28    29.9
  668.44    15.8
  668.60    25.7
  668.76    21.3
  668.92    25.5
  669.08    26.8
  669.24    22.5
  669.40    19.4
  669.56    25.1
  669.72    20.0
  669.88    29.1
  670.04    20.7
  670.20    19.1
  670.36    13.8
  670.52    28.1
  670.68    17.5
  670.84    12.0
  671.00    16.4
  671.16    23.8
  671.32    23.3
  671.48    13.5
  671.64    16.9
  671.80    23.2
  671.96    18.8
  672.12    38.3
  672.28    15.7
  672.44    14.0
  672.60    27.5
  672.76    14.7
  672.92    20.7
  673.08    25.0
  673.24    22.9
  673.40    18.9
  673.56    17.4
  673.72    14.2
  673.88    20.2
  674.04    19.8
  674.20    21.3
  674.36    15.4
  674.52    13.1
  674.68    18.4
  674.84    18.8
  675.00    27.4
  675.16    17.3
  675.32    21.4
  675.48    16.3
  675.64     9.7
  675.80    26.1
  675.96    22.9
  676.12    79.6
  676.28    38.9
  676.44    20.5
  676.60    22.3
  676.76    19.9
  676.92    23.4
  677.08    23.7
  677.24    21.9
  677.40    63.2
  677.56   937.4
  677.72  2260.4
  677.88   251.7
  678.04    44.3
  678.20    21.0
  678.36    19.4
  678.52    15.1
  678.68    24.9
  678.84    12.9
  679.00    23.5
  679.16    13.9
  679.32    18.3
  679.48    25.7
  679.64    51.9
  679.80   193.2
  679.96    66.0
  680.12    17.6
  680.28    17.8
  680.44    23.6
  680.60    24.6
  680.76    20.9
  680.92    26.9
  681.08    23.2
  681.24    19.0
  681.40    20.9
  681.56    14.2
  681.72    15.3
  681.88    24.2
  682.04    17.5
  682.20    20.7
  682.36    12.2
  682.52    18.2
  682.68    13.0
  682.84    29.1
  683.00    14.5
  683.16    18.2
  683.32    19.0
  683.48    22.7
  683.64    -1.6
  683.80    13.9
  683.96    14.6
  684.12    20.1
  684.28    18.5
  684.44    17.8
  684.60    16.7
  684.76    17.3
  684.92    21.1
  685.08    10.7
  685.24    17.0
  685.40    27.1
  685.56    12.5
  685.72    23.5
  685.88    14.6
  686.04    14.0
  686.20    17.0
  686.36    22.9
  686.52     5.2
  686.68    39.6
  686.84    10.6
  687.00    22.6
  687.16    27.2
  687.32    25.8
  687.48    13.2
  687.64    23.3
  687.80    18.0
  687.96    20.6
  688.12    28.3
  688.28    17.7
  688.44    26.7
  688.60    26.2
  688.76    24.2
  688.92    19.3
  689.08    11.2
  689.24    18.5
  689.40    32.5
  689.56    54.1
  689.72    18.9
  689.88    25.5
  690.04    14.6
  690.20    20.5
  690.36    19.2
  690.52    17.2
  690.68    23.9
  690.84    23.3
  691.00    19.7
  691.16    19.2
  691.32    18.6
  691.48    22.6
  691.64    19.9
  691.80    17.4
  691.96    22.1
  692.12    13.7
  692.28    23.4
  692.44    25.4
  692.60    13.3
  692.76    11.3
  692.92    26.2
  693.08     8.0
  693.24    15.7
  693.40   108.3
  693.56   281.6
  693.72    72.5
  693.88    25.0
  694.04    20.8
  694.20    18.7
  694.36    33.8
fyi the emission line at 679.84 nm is [N II]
